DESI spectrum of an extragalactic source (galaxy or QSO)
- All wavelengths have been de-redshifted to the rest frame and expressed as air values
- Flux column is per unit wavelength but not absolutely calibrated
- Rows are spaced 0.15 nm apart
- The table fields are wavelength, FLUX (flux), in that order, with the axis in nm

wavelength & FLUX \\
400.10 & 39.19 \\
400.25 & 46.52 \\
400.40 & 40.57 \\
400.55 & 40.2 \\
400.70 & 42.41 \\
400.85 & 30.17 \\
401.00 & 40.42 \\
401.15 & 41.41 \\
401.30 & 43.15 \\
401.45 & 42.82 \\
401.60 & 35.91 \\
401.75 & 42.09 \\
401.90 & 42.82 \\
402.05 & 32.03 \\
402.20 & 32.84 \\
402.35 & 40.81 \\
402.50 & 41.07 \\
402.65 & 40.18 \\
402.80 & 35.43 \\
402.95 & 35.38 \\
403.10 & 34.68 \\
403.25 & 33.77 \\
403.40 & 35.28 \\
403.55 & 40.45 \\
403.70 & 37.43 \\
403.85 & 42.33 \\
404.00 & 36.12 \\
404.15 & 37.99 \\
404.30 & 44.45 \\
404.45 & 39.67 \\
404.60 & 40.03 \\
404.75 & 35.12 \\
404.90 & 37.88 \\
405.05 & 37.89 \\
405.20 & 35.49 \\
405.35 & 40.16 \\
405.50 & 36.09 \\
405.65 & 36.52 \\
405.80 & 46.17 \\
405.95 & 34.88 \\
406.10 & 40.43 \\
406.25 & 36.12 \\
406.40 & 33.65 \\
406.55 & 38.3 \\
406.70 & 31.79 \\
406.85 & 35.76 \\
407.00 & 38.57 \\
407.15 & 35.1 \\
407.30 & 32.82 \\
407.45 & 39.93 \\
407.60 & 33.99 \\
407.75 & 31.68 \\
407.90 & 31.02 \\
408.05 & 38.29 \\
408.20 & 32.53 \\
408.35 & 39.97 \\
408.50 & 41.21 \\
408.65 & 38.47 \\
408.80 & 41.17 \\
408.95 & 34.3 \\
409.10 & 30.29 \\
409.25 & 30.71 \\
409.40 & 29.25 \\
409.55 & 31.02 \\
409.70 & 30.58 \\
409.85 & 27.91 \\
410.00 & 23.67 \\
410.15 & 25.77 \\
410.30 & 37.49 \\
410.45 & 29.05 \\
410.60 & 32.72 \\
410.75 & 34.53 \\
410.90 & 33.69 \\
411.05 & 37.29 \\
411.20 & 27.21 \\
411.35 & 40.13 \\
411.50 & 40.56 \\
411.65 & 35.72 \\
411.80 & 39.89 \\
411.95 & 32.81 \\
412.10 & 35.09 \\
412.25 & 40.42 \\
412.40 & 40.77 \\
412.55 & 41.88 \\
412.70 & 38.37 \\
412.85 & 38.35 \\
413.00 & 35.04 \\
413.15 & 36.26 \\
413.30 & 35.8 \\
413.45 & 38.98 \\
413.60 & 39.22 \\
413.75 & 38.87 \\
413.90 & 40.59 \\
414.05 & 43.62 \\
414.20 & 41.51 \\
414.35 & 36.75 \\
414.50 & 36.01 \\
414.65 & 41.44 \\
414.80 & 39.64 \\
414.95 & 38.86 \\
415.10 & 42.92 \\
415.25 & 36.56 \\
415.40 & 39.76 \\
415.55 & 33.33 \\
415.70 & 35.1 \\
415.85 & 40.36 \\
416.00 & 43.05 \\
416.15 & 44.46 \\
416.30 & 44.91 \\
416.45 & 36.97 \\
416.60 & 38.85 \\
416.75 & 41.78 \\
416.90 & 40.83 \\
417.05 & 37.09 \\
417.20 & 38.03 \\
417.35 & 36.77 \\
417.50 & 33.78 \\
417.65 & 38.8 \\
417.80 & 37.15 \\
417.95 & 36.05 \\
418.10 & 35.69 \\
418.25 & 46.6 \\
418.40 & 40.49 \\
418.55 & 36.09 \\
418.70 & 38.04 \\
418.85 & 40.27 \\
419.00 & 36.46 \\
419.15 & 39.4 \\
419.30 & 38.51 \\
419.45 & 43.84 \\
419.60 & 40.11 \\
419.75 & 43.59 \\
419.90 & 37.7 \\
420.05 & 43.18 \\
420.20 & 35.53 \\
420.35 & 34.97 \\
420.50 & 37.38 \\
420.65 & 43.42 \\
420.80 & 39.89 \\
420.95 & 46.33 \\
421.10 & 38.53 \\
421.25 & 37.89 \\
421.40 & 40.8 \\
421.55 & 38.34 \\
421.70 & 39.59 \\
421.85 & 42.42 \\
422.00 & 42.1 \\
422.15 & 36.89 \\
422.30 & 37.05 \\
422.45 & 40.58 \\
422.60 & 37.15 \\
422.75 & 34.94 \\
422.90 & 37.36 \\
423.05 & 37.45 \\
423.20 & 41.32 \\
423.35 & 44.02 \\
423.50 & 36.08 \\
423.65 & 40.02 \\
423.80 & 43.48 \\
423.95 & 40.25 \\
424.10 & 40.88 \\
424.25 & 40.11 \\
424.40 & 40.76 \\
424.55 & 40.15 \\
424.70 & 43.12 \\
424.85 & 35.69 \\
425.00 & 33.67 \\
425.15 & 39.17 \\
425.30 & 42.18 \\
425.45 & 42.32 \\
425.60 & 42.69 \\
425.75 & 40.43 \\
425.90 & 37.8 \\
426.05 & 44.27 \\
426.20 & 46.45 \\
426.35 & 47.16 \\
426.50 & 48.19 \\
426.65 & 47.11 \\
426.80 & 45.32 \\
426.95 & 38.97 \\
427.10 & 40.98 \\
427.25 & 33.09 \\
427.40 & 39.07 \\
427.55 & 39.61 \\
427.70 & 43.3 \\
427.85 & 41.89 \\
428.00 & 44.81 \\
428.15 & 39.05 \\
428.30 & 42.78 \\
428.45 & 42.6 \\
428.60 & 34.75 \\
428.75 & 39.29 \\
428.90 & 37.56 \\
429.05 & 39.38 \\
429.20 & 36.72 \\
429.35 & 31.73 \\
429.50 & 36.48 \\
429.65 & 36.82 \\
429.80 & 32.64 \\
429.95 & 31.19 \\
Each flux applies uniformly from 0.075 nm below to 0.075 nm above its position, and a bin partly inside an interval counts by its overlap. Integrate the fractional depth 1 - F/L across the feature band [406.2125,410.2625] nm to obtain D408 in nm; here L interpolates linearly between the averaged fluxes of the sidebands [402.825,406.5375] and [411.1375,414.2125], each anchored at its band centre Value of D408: 0.436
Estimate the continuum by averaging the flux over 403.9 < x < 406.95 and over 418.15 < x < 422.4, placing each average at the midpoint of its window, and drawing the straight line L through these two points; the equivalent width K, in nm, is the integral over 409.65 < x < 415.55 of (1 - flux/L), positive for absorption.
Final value 0.34 nm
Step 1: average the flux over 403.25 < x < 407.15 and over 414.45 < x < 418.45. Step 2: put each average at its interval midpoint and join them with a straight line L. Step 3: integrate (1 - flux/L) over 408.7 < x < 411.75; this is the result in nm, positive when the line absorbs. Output 0.45 nm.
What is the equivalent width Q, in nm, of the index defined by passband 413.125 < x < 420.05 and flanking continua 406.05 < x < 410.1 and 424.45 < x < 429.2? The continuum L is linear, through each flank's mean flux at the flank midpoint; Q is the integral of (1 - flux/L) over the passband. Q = -0.35 nm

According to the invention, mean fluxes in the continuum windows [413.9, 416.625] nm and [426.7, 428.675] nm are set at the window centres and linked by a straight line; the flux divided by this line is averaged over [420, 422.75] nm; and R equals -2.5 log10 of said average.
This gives 0.02 mag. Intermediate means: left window 39.7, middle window 39.4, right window 40.6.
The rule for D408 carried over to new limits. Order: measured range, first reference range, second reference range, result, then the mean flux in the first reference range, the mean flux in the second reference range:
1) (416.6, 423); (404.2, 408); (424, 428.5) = 0.15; 37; 41.4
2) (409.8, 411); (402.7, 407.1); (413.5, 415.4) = 0.25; 37.5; 39.7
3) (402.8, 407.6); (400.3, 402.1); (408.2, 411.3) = -0.11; 39.7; 32.9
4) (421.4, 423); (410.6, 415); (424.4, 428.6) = 0.06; 37.8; 41.4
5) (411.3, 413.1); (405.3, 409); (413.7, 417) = 0.02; 36.8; 39.8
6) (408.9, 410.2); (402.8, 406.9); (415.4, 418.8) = 0.30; 37.5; 38.9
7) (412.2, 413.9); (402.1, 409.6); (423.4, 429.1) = -0.02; 36.7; 40.9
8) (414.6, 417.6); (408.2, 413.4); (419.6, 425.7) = -0.17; 34.9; 39.7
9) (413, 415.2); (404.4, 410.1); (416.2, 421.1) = -0.08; 35.4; 39.3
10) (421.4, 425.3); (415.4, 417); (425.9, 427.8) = 0.22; 39.9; 42.6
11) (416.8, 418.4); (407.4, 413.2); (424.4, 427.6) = -0.02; 34.8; 41.3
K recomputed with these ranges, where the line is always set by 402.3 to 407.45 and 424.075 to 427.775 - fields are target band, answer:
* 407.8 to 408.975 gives 0.03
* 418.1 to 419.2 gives 0.02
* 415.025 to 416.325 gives -0.01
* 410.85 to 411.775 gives 0.06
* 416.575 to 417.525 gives 0.03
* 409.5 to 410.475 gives 0.23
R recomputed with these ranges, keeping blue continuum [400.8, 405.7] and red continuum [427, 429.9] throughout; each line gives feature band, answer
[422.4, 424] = -0.024 mag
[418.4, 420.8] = -0.026 mag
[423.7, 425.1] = -0.037 mag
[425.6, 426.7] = -0.153 mag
